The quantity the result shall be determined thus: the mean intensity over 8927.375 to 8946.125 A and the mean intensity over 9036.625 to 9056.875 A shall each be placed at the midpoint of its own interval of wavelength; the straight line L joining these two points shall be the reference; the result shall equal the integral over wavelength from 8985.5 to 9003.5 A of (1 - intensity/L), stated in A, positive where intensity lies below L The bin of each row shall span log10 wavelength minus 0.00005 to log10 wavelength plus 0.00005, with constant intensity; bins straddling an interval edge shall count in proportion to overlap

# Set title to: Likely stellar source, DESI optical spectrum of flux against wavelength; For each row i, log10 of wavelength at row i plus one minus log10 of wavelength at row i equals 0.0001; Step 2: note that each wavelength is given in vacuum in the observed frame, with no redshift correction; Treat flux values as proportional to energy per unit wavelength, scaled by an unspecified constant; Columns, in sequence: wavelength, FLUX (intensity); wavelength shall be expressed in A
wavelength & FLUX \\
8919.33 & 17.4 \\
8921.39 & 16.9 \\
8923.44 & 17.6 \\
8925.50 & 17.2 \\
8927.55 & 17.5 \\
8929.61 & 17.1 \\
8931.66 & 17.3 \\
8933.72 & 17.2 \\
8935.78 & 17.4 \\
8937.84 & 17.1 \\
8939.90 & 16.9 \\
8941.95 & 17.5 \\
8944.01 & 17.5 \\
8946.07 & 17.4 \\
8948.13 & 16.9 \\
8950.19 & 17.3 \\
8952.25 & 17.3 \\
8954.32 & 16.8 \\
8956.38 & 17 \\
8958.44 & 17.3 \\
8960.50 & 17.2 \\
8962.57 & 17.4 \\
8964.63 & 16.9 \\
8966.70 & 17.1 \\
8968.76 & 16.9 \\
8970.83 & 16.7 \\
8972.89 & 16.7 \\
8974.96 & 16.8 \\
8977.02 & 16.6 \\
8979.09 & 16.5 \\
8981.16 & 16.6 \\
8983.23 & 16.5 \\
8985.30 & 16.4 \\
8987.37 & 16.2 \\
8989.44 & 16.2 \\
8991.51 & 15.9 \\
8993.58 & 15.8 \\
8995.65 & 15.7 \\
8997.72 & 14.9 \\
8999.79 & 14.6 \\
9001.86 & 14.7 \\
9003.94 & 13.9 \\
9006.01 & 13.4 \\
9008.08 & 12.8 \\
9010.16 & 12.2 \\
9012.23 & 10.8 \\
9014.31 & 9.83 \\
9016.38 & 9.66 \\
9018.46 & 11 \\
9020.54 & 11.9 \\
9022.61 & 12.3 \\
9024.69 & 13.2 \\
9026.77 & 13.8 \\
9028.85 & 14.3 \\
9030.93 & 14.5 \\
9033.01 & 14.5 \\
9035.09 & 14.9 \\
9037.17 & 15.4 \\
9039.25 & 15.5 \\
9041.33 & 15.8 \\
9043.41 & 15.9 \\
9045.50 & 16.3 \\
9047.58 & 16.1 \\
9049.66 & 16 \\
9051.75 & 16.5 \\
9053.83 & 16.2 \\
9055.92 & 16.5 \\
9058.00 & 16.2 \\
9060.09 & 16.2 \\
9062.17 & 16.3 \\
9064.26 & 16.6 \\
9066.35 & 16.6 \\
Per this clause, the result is 1.2 A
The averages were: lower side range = 17.3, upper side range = 16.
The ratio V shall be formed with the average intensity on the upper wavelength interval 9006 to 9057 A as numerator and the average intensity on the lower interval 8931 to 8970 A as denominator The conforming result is 0.8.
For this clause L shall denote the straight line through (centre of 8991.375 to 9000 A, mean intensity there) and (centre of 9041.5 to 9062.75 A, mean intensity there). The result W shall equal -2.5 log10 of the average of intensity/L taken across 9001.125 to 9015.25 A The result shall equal 0.240 mag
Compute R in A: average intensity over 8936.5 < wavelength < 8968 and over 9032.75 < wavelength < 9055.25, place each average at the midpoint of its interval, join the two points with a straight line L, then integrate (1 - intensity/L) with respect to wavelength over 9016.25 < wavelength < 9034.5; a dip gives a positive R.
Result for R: 3.5 A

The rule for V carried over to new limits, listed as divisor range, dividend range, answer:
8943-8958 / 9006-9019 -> 0.65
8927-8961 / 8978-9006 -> 0.91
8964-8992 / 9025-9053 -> 0.92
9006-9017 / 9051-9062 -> 1.44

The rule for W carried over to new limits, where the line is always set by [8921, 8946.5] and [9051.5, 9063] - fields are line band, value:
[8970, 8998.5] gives 0.04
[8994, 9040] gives 0.24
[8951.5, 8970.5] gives 0.00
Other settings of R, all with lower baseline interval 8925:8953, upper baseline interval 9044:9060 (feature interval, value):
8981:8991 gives 0.3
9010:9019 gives 3.3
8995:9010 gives 2.3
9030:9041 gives 0.9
